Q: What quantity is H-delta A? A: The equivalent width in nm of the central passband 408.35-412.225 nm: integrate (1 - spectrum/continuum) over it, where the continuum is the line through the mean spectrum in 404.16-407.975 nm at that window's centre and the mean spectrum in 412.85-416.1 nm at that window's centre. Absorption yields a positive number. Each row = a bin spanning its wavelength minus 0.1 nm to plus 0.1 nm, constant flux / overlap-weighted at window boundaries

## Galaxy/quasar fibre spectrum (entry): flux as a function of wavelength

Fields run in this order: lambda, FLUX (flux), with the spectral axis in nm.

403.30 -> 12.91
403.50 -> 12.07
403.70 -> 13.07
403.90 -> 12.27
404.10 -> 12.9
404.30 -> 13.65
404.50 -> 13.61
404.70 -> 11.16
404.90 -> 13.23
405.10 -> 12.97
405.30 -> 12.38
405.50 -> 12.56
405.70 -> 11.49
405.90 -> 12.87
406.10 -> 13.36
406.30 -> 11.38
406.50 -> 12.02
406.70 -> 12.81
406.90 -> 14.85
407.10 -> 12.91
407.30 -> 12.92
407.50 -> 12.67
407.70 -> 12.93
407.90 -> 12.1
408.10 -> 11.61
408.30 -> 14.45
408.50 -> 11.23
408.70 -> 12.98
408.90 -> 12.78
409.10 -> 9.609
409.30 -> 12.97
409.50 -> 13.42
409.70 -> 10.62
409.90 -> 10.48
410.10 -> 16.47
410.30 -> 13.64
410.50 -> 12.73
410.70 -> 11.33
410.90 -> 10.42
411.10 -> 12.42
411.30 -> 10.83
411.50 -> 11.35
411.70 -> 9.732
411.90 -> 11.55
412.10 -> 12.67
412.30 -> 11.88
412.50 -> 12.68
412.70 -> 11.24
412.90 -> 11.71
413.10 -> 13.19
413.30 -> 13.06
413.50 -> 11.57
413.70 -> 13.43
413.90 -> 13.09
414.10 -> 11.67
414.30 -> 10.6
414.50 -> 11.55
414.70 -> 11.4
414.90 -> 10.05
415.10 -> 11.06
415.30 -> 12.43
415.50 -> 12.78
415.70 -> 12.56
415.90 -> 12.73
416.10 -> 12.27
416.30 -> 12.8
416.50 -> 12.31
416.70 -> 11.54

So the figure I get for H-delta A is 0.13 nm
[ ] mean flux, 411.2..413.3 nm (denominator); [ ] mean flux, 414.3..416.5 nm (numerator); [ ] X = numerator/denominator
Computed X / 1.01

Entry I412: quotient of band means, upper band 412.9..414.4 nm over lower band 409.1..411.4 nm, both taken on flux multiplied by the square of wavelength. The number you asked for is 1.03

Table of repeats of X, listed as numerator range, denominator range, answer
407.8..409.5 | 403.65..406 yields 0.97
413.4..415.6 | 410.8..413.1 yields 1.02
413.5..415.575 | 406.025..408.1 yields 0.93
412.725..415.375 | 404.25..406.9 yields 0.94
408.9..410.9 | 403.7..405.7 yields 0.97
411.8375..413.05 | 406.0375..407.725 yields 0.93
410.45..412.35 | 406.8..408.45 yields 0.88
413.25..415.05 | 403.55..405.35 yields 0.92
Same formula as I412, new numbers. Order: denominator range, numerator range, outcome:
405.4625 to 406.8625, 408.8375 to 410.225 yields 1.01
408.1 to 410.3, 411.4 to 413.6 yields 0.96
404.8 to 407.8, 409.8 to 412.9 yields 0.96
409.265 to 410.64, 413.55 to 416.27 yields 0.95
